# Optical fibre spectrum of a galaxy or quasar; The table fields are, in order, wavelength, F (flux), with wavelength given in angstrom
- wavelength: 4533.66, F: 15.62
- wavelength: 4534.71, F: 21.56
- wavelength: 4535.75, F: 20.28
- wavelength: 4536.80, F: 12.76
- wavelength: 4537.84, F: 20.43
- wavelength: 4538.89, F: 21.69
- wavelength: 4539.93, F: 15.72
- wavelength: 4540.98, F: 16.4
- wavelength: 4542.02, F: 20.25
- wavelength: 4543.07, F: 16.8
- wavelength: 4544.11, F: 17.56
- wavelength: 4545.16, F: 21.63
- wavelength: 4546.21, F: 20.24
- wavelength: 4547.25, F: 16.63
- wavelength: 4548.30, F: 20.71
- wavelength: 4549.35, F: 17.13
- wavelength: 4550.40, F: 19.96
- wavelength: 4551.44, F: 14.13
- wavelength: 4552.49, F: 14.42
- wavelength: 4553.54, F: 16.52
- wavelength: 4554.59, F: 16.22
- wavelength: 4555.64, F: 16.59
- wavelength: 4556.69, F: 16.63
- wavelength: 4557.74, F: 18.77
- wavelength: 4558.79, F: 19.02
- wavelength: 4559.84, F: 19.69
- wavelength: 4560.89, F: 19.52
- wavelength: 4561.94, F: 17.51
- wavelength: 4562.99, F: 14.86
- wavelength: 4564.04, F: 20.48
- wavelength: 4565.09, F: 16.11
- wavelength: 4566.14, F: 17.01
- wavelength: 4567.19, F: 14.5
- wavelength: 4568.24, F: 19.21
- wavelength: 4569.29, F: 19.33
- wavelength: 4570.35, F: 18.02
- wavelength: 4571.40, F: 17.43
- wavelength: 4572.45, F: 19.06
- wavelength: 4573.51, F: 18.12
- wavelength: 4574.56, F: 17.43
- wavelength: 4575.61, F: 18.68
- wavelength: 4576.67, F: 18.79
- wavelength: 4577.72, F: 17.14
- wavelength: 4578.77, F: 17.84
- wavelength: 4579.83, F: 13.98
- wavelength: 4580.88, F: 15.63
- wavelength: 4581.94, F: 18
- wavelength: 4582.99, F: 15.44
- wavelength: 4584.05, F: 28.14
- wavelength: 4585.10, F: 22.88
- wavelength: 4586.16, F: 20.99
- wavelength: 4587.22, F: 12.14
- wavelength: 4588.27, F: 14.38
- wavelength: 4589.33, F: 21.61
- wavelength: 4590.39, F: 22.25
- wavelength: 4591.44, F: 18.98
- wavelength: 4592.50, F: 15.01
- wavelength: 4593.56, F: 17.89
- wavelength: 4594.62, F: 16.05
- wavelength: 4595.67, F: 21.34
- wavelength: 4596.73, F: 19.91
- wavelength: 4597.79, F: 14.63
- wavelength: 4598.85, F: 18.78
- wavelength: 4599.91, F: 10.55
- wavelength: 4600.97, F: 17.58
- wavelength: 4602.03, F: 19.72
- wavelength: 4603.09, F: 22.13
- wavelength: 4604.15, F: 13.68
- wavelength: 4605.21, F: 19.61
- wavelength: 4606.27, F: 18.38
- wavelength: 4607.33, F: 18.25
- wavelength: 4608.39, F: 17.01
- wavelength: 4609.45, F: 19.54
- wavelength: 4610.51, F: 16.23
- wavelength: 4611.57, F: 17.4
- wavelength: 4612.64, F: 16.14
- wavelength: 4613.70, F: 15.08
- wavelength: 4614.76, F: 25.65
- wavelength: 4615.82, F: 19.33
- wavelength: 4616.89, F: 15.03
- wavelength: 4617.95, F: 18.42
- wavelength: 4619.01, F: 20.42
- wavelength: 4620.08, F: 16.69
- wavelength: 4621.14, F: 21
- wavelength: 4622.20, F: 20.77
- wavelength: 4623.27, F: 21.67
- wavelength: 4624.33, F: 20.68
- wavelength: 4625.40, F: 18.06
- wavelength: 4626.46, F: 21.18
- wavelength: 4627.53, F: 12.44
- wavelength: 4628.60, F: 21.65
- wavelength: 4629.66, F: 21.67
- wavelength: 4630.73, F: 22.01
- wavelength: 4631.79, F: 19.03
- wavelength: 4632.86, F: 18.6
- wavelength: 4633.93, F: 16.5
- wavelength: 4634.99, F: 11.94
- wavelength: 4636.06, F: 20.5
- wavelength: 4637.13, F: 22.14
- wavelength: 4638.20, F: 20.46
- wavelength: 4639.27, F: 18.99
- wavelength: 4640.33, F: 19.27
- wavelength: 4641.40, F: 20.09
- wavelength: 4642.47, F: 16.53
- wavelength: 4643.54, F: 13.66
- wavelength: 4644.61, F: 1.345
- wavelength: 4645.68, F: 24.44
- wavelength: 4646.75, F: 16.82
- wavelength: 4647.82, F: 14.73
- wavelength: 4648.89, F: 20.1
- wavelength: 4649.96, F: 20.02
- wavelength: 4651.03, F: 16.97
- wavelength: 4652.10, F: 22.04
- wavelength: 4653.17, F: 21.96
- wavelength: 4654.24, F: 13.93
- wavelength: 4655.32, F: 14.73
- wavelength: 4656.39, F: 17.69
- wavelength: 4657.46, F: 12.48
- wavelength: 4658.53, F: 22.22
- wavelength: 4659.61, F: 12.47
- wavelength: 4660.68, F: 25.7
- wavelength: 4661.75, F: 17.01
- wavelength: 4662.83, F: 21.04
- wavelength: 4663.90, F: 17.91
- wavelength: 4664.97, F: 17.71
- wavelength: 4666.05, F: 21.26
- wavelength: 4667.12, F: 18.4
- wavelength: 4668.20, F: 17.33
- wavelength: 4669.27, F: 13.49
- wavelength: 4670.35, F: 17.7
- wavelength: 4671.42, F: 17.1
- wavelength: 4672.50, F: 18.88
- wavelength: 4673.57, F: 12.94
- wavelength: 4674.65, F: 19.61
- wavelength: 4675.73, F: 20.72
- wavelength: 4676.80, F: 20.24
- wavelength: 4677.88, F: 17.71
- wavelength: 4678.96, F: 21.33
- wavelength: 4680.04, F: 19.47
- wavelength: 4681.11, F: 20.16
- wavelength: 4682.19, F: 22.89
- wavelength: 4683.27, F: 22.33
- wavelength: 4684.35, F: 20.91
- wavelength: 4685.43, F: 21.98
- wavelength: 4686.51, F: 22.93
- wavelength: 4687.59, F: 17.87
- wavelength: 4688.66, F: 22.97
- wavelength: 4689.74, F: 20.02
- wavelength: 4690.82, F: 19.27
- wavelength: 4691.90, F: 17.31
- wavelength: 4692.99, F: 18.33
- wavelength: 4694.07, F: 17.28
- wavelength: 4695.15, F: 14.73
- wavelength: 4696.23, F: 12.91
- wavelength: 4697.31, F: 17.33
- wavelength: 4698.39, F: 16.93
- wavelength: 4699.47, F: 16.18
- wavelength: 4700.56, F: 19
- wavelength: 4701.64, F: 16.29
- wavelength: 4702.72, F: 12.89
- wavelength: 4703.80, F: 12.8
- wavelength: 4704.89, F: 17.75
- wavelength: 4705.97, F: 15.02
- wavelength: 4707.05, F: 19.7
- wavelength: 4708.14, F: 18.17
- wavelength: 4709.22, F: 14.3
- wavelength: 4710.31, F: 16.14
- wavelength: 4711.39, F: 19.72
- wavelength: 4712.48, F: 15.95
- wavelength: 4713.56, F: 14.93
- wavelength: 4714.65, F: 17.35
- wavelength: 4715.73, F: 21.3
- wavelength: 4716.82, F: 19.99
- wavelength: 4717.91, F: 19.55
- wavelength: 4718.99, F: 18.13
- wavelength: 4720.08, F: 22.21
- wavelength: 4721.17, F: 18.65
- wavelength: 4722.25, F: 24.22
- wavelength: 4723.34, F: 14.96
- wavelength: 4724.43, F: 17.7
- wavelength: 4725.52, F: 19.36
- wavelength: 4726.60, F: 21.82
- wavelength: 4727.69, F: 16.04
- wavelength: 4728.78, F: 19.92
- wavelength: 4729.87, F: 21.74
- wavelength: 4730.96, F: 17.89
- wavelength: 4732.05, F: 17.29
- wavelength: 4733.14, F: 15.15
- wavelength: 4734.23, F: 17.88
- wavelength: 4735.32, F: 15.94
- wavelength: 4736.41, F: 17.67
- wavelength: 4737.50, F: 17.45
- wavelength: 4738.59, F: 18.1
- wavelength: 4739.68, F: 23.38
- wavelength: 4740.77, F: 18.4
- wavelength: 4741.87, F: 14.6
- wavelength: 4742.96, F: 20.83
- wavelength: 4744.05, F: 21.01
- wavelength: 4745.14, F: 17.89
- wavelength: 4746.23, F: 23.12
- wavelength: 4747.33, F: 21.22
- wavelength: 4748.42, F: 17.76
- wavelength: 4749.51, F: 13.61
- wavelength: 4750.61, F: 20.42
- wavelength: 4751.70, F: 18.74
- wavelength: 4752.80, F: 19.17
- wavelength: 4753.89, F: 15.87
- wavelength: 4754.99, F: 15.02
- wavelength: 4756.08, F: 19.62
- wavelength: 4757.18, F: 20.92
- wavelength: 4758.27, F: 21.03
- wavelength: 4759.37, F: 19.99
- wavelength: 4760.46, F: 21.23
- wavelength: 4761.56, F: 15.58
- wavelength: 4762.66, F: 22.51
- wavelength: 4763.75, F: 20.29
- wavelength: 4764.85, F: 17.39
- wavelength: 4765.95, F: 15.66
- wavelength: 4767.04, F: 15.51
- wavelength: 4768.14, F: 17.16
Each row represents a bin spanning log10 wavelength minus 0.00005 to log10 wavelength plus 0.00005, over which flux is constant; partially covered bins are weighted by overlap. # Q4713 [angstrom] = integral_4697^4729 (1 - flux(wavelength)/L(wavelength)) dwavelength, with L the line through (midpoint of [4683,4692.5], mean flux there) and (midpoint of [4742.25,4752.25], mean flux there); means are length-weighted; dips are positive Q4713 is 3.6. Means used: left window 20.5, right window 19.3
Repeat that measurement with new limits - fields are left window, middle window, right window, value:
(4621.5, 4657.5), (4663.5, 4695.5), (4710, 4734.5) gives -1.1 angstrom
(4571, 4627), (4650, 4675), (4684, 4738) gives 0.4 angstrom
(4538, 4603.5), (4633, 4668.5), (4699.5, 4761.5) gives 0.6 angstrom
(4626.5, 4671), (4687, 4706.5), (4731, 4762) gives 1.4 angstrom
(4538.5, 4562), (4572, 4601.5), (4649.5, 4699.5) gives 0.3 angstrom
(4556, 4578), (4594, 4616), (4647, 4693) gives 0.4 angstrom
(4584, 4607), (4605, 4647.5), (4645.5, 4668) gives 0.1 angstrom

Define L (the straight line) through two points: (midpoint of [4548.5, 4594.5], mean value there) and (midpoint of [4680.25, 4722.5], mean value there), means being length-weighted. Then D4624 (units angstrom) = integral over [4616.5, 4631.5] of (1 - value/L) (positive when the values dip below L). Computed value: -1.16 angstrom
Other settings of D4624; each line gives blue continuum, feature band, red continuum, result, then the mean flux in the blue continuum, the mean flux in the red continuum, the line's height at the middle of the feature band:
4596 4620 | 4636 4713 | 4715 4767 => 1.4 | 17.9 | 18.9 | 18.4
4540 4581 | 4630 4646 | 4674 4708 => 0.5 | 17.7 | 18.5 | 18.2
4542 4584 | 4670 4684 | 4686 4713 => -1.6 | 17.8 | 17.3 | 17.3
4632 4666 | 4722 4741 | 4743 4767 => 0.2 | 17.8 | 18.9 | 18.7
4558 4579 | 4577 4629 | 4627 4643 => 0.3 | 18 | 18.8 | 18.4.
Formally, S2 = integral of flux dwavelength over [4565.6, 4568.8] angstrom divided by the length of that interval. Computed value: 17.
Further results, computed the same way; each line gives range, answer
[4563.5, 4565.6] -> 18.3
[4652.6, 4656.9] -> 17.1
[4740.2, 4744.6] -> 18.7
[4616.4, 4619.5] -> 18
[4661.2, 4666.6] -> 19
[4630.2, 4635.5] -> 17.7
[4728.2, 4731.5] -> 19.8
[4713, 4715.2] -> 16.2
